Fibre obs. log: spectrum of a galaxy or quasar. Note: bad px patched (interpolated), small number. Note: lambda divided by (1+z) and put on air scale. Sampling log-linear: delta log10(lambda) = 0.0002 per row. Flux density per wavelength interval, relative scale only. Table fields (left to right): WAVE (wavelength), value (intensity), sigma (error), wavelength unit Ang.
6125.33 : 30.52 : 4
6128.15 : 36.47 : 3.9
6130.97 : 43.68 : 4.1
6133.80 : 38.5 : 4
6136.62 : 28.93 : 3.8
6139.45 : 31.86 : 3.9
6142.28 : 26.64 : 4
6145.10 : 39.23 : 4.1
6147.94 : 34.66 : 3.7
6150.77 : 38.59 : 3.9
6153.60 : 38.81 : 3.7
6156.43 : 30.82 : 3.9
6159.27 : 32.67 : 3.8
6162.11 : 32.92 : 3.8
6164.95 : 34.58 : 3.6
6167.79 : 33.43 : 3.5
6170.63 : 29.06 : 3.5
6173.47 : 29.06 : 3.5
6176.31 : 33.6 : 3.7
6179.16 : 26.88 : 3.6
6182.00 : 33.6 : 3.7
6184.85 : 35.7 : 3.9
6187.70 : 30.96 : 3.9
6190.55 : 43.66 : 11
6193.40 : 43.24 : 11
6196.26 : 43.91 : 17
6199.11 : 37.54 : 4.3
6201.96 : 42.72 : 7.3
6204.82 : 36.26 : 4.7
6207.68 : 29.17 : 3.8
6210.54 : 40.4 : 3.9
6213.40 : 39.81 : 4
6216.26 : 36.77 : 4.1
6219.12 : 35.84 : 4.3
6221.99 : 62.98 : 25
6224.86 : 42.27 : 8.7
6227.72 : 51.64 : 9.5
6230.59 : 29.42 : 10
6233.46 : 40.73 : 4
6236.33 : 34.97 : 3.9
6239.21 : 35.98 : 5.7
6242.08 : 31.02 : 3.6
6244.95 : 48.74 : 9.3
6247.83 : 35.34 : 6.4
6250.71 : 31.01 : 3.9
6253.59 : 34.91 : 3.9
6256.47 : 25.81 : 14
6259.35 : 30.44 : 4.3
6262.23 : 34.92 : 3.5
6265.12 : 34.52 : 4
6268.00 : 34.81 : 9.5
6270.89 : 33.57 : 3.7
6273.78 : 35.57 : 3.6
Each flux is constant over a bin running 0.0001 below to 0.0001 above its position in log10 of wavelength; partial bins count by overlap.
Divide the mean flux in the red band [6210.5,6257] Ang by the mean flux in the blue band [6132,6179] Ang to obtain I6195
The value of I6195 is 1.17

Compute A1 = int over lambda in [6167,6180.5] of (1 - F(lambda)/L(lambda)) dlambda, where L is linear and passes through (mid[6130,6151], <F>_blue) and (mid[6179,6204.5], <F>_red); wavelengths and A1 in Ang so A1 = 2.4 Ang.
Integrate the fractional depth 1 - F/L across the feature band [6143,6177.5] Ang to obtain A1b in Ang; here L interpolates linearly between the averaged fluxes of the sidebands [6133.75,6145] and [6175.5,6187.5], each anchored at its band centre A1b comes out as -2.08 Ang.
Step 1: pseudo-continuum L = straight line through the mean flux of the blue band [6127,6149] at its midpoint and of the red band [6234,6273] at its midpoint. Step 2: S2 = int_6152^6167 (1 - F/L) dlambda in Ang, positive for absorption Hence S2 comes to 0.4 Ang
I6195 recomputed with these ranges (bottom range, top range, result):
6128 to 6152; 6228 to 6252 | 1.04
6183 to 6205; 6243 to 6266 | 0.87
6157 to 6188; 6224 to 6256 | 1.17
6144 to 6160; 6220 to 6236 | 1.24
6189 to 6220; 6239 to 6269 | 0.88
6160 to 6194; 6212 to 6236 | 1.25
